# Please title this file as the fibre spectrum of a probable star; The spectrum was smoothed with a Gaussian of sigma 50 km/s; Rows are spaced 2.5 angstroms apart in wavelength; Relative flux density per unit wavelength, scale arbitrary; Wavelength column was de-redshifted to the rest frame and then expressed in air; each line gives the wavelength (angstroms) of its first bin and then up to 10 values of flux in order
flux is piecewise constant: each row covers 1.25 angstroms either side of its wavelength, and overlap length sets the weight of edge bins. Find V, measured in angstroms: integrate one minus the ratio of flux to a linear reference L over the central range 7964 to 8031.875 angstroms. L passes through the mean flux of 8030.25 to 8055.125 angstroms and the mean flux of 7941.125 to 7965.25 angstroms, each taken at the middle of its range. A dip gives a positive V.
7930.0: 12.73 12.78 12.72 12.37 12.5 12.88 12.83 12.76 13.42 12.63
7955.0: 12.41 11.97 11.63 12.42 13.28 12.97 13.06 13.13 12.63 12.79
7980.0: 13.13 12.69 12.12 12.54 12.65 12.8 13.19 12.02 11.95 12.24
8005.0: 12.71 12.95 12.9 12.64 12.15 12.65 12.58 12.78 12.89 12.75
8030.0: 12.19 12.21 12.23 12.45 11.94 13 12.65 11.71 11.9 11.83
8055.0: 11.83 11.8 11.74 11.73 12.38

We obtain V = -1.5 angstroms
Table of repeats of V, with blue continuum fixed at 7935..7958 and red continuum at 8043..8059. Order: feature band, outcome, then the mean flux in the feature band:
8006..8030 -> -0.9 angstroms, 12.7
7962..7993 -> -0.8 angstroms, 12.8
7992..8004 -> -0.1 angstroms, 12.4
